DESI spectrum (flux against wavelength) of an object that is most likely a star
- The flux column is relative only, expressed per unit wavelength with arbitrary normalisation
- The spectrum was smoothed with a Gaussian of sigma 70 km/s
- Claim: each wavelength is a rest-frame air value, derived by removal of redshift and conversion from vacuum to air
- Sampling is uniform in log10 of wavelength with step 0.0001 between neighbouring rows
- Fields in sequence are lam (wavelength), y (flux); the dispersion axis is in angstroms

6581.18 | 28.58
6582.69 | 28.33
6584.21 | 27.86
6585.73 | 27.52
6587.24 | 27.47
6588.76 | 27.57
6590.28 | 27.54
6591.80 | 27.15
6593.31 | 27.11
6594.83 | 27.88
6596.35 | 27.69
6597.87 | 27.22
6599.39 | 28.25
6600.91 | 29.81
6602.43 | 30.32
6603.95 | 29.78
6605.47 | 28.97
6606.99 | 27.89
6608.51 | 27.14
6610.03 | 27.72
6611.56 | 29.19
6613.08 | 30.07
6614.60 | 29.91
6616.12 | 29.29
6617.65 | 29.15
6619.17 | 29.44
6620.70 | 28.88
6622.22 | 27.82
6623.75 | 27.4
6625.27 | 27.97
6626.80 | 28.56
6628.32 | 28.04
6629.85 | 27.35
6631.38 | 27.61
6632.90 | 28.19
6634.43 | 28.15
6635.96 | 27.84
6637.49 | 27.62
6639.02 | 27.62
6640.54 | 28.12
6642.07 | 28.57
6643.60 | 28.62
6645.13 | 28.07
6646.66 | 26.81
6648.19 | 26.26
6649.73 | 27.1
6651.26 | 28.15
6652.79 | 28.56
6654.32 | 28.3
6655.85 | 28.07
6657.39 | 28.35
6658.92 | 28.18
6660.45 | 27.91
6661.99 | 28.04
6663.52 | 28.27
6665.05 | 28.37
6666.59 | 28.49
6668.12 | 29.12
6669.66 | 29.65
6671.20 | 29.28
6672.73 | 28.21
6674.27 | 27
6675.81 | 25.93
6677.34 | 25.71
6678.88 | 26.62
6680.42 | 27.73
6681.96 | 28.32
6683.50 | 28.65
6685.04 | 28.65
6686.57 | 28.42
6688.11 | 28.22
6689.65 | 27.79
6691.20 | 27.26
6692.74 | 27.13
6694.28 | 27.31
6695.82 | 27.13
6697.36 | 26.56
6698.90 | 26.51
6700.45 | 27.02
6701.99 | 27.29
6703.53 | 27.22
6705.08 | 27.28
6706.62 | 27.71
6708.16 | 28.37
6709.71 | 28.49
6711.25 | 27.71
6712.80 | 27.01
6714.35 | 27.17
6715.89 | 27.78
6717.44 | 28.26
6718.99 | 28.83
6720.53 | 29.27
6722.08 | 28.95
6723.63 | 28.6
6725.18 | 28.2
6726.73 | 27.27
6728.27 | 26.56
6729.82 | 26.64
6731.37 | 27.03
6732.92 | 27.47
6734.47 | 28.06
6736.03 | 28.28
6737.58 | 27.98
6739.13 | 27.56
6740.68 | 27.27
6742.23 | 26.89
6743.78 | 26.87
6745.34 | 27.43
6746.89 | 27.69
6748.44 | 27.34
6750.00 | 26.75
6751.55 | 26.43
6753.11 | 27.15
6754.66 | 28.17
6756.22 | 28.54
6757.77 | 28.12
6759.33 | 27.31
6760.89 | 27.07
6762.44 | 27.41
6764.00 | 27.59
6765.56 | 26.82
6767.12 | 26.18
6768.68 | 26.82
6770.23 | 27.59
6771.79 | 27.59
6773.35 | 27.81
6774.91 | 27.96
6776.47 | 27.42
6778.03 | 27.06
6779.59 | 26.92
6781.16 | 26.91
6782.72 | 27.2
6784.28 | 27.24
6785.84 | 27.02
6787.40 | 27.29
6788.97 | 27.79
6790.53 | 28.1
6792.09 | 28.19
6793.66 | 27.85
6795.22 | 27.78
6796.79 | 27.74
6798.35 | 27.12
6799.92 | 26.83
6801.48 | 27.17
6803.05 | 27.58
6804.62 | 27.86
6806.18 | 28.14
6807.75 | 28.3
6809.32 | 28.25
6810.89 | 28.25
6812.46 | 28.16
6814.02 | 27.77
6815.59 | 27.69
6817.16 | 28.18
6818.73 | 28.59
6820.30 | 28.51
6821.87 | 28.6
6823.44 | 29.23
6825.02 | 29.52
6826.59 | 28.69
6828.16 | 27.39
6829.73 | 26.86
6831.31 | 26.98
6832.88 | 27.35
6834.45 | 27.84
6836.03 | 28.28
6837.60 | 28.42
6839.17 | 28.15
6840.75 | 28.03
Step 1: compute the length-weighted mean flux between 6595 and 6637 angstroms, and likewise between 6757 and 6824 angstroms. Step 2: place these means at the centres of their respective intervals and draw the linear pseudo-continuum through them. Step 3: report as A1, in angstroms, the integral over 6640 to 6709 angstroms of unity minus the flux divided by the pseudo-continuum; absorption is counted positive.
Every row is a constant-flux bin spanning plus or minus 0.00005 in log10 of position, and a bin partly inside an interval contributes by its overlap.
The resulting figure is 1.0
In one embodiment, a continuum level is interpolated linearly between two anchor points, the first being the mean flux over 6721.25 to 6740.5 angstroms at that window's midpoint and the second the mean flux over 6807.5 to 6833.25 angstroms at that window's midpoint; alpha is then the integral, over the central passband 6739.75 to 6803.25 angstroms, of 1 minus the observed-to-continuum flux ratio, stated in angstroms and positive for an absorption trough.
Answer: 1.22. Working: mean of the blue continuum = 27.7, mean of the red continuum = 28.1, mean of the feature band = 27.4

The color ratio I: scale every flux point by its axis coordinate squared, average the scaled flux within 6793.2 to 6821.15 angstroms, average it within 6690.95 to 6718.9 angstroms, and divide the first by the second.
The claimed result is 1.05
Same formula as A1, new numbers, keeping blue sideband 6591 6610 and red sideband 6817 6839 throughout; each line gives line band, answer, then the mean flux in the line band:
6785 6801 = 0.4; 27.6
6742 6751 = 0.3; 27.2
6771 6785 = 0.4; 27.3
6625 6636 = 0.1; 28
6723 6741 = 0.4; 27.6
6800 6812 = 0.1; 27.9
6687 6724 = 0.7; 27.7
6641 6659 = 0.2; 27.9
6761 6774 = 0.5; 27.2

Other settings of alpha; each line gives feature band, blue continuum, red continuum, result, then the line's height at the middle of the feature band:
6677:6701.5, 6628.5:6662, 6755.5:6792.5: 0.2 angstroms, 27.7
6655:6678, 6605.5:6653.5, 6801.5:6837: 0.1 angstroms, 28.2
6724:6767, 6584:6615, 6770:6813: 0.6 angstroms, 27.8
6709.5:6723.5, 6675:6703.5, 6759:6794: -0.4 angstroms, 27.3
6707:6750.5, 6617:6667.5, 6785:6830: 0.5 angstroms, 28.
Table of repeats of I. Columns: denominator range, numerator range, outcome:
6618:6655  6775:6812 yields 1.03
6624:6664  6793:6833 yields 1.05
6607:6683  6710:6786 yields 1.01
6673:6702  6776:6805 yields 1.03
